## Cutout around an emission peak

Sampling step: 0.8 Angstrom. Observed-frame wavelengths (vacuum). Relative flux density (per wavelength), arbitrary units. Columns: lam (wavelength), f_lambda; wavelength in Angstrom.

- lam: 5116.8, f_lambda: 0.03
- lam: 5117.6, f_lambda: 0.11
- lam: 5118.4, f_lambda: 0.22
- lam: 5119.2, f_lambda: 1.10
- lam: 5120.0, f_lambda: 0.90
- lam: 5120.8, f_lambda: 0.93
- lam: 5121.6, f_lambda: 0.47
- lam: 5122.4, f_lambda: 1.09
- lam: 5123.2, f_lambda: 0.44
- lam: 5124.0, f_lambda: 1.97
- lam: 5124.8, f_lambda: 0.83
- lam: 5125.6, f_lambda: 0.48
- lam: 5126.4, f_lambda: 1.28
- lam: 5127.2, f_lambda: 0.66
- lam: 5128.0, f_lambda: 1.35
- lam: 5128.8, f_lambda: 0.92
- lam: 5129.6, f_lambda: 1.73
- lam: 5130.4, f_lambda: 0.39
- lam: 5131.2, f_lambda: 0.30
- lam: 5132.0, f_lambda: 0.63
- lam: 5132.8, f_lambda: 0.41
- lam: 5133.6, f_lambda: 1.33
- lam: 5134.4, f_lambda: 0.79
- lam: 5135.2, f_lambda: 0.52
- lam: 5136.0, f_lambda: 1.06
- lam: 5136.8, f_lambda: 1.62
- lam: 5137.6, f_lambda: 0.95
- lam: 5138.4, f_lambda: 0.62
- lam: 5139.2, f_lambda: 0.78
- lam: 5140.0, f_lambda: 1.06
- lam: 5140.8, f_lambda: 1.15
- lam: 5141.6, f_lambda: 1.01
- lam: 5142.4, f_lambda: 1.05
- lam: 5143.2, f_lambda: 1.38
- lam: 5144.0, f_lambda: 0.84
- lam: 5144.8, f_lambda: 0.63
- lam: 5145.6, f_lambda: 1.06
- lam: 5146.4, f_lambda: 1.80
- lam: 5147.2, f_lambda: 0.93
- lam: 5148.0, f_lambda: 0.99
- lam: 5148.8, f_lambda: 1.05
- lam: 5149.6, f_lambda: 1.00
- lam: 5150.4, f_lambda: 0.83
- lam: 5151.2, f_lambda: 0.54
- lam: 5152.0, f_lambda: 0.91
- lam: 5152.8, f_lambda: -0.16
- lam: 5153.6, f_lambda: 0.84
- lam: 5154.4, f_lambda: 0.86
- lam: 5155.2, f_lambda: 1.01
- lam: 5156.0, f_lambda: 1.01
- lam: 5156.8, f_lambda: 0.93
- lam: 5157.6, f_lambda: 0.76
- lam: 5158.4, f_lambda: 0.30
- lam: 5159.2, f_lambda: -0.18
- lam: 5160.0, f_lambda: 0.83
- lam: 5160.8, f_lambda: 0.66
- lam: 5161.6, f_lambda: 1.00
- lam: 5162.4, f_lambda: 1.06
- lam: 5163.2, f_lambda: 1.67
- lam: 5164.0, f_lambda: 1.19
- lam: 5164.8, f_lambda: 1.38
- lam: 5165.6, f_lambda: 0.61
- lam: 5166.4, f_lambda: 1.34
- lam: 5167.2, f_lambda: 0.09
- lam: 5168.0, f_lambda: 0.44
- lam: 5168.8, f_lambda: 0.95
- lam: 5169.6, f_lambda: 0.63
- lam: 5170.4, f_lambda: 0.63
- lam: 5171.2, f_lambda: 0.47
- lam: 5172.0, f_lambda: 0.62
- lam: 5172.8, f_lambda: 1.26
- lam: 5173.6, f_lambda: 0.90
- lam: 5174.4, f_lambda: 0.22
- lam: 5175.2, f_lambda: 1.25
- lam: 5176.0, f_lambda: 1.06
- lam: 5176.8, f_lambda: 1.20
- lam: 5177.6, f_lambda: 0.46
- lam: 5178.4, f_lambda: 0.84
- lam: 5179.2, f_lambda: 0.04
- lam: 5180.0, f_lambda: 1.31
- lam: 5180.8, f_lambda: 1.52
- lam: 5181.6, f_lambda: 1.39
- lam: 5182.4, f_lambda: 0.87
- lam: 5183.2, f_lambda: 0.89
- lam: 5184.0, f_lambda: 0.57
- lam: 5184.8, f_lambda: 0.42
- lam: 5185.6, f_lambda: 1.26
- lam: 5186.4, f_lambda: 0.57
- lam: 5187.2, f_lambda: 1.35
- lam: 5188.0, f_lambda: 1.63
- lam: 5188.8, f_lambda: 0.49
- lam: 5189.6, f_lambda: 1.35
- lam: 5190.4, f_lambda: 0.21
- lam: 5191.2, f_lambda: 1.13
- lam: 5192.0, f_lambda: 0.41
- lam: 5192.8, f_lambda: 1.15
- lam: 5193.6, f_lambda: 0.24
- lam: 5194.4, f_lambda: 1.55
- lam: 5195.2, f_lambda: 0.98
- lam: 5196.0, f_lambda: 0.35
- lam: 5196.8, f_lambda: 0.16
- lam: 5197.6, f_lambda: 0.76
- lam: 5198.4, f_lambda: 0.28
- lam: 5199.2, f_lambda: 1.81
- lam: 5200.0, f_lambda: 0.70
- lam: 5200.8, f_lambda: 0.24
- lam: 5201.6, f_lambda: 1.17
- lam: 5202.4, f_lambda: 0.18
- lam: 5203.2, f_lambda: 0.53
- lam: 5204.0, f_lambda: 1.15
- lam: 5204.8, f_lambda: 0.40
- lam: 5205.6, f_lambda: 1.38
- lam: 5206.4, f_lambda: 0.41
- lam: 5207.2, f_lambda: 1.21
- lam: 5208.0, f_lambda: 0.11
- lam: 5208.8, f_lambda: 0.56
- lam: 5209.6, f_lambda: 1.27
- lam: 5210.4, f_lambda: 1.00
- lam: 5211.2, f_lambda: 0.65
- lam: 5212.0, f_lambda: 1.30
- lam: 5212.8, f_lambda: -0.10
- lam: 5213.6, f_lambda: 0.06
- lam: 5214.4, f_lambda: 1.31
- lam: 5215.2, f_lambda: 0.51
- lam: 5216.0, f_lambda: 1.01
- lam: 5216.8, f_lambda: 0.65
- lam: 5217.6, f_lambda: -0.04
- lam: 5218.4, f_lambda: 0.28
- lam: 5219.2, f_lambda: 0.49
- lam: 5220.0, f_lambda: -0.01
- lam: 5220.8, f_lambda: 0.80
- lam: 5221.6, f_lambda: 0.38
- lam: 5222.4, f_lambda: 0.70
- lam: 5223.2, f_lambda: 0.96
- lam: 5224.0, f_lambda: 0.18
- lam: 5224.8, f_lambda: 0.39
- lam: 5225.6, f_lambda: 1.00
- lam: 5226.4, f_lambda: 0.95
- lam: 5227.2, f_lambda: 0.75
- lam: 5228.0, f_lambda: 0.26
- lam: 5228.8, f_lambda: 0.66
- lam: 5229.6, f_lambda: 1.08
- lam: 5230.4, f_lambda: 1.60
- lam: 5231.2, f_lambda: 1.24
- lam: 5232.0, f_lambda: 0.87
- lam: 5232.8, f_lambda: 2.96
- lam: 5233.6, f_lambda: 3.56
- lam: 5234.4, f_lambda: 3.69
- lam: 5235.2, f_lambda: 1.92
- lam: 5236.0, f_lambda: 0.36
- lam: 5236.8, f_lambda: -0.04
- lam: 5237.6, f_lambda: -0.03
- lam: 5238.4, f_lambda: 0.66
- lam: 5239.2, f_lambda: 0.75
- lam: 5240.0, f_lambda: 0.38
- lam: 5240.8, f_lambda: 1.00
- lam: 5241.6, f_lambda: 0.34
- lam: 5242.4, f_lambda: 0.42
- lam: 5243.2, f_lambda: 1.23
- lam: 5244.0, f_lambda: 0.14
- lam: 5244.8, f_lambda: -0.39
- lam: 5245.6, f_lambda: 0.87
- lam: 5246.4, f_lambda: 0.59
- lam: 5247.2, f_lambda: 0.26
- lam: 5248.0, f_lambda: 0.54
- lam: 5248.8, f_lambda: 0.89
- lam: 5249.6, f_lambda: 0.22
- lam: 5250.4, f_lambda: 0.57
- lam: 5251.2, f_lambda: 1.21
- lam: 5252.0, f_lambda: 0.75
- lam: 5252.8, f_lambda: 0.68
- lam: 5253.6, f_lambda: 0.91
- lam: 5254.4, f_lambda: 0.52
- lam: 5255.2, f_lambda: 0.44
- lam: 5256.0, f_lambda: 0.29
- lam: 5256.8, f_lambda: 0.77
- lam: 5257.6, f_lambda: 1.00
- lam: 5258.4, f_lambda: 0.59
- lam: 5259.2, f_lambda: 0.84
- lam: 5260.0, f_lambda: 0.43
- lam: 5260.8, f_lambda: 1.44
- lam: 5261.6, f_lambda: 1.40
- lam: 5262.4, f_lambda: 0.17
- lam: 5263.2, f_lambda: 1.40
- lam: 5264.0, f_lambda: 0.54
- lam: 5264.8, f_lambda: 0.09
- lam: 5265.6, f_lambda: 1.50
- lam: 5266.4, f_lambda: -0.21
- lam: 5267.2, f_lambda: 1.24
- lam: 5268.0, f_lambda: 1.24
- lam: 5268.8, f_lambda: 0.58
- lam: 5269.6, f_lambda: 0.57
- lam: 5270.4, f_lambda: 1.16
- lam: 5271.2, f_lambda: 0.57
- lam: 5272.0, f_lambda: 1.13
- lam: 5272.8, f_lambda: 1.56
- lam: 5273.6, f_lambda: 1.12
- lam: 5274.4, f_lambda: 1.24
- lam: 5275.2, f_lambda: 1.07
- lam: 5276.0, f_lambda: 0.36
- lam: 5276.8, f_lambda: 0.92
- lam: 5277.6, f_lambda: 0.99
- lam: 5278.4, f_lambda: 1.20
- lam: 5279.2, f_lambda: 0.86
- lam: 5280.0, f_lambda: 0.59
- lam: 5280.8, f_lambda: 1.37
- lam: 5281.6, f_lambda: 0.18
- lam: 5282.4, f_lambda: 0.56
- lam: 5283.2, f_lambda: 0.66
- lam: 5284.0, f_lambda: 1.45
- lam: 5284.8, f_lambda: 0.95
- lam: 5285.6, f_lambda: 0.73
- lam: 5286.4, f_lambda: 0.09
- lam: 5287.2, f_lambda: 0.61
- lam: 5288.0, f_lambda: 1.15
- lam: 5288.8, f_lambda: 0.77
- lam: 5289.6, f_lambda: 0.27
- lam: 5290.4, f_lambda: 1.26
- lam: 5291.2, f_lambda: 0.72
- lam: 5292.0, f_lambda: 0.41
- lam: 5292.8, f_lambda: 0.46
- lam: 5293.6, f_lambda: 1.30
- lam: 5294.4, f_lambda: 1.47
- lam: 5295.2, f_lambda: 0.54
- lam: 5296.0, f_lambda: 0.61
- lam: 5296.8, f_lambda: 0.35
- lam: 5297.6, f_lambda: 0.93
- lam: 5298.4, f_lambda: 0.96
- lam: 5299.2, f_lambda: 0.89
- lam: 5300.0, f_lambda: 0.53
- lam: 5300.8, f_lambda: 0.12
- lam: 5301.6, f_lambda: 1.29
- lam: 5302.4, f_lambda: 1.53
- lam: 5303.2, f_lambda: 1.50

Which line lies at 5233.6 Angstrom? H-beta 4861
